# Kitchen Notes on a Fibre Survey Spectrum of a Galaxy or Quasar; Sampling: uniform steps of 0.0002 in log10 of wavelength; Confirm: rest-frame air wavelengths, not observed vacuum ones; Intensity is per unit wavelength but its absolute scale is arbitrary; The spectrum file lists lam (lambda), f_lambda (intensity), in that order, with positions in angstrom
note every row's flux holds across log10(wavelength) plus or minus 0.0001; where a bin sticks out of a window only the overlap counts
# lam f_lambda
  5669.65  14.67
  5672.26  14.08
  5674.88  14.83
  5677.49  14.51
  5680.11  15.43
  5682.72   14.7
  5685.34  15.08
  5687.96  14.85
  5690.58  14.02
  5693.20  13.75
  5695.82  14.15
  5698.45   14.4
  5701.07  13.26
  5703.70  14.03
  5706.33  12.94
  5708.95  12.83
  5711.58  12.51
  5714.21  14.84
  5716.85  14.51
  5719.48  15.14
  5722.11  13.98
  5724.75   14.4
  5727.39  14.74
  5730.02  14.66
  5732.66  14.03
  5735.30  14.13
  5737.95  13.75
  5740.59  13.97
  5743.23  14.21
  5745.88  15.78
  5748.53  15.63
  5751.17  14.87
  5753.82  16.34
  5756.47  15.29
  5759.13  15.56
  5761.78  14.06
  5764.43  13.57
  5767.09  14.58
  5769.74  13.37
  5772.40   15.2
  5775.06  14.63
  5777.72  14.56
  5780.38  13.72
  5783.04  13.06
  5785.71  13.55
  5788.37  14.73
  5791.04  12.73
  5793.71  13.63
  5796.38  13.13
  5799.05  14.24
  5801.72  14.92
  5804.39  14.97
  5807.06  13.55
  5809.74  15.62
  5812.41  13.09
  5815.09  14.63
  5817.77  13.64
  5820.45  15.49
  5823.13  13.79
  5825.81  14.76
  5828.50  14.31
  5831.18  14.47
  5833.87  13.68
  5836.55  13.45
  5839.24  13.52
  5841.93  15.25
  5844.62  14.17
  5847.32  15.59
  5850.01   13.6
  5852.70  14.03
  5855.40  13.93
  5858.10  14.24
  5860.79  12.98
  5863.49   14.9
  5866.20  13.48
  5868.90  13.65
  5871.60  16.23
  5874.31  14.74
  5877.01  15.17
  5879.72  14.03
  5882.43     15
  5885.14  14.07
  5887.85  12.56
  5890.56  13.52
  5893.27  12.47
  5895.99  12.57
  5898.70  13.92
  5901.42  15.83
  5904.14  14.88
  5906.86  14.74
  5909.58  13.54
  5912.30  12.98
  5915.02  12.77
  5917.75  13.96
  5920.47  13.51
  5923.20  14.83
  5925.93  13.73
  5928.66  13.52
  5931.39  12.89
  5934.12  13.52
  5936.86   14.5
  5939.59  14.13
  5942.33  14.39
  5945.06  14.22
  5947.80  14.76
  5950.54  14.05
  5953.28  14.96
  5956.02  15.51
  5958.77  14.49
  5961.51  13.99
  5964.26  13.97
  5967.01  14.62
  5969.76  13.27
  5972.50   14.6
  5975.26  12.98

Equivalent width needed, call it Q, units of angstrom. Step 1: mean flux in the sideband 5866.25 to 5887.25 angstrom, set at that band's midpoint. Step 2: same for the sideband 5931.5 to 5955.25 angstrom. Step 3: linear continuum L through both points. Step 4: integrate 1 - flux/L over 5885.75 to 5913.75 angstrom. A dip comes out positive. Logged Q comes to 1.4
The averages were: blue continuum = 14.5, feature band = 13.7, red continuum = 14.3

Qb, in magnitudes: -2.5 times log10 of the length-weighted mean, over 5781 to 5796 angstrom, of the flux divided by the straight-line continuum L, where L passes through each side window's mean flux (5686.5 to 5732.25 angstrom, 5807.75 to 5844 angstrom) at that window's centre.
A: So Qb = 0.05 mag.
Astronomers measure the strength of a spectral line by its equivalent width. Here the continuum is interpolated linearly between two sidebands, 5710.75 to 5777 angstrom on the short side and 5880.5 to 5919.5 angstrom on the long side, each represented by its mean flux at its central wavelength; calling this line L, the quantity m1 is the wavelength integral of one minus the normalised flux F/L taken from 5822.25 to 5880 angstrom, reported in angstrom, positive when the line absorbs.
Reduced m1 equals -1.1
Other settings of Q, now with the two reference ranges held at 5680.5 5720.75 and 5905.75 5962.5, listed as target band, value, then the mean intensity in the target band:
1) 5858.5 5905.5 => -0.2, 14.1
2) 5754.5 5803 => -0.3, 14.2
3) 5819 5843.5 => -0.4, 14.3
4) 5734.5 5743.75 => 0.1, 14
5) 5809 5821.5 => -0.3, 14.4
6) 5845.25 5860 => -0.2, 14.2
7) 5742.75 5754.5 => -1.1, 15.4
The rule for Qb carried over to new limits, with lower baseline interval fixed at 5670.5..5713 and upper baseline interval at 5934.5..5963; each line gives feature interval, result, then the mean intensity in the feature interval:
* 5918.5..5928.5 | 0.04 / 14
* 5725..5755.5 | -0.04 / 14.7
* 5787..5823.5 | 0.01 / 14.2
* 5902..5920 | 0.04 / 13.9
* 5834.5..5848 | 0.00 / 14.3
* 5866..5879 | -0.03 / 14.7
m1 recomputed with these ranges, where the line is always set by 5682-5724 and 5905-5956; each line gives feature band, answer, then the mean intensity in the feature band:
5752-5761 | -1.0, 15.6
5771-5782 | -0.3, 14.5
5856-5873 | -0.3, 14.2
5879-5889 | 0.1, 13.9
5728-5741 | -0.1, 14.2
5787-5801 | 0.3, 13.7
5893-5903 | 0.1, 13.9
